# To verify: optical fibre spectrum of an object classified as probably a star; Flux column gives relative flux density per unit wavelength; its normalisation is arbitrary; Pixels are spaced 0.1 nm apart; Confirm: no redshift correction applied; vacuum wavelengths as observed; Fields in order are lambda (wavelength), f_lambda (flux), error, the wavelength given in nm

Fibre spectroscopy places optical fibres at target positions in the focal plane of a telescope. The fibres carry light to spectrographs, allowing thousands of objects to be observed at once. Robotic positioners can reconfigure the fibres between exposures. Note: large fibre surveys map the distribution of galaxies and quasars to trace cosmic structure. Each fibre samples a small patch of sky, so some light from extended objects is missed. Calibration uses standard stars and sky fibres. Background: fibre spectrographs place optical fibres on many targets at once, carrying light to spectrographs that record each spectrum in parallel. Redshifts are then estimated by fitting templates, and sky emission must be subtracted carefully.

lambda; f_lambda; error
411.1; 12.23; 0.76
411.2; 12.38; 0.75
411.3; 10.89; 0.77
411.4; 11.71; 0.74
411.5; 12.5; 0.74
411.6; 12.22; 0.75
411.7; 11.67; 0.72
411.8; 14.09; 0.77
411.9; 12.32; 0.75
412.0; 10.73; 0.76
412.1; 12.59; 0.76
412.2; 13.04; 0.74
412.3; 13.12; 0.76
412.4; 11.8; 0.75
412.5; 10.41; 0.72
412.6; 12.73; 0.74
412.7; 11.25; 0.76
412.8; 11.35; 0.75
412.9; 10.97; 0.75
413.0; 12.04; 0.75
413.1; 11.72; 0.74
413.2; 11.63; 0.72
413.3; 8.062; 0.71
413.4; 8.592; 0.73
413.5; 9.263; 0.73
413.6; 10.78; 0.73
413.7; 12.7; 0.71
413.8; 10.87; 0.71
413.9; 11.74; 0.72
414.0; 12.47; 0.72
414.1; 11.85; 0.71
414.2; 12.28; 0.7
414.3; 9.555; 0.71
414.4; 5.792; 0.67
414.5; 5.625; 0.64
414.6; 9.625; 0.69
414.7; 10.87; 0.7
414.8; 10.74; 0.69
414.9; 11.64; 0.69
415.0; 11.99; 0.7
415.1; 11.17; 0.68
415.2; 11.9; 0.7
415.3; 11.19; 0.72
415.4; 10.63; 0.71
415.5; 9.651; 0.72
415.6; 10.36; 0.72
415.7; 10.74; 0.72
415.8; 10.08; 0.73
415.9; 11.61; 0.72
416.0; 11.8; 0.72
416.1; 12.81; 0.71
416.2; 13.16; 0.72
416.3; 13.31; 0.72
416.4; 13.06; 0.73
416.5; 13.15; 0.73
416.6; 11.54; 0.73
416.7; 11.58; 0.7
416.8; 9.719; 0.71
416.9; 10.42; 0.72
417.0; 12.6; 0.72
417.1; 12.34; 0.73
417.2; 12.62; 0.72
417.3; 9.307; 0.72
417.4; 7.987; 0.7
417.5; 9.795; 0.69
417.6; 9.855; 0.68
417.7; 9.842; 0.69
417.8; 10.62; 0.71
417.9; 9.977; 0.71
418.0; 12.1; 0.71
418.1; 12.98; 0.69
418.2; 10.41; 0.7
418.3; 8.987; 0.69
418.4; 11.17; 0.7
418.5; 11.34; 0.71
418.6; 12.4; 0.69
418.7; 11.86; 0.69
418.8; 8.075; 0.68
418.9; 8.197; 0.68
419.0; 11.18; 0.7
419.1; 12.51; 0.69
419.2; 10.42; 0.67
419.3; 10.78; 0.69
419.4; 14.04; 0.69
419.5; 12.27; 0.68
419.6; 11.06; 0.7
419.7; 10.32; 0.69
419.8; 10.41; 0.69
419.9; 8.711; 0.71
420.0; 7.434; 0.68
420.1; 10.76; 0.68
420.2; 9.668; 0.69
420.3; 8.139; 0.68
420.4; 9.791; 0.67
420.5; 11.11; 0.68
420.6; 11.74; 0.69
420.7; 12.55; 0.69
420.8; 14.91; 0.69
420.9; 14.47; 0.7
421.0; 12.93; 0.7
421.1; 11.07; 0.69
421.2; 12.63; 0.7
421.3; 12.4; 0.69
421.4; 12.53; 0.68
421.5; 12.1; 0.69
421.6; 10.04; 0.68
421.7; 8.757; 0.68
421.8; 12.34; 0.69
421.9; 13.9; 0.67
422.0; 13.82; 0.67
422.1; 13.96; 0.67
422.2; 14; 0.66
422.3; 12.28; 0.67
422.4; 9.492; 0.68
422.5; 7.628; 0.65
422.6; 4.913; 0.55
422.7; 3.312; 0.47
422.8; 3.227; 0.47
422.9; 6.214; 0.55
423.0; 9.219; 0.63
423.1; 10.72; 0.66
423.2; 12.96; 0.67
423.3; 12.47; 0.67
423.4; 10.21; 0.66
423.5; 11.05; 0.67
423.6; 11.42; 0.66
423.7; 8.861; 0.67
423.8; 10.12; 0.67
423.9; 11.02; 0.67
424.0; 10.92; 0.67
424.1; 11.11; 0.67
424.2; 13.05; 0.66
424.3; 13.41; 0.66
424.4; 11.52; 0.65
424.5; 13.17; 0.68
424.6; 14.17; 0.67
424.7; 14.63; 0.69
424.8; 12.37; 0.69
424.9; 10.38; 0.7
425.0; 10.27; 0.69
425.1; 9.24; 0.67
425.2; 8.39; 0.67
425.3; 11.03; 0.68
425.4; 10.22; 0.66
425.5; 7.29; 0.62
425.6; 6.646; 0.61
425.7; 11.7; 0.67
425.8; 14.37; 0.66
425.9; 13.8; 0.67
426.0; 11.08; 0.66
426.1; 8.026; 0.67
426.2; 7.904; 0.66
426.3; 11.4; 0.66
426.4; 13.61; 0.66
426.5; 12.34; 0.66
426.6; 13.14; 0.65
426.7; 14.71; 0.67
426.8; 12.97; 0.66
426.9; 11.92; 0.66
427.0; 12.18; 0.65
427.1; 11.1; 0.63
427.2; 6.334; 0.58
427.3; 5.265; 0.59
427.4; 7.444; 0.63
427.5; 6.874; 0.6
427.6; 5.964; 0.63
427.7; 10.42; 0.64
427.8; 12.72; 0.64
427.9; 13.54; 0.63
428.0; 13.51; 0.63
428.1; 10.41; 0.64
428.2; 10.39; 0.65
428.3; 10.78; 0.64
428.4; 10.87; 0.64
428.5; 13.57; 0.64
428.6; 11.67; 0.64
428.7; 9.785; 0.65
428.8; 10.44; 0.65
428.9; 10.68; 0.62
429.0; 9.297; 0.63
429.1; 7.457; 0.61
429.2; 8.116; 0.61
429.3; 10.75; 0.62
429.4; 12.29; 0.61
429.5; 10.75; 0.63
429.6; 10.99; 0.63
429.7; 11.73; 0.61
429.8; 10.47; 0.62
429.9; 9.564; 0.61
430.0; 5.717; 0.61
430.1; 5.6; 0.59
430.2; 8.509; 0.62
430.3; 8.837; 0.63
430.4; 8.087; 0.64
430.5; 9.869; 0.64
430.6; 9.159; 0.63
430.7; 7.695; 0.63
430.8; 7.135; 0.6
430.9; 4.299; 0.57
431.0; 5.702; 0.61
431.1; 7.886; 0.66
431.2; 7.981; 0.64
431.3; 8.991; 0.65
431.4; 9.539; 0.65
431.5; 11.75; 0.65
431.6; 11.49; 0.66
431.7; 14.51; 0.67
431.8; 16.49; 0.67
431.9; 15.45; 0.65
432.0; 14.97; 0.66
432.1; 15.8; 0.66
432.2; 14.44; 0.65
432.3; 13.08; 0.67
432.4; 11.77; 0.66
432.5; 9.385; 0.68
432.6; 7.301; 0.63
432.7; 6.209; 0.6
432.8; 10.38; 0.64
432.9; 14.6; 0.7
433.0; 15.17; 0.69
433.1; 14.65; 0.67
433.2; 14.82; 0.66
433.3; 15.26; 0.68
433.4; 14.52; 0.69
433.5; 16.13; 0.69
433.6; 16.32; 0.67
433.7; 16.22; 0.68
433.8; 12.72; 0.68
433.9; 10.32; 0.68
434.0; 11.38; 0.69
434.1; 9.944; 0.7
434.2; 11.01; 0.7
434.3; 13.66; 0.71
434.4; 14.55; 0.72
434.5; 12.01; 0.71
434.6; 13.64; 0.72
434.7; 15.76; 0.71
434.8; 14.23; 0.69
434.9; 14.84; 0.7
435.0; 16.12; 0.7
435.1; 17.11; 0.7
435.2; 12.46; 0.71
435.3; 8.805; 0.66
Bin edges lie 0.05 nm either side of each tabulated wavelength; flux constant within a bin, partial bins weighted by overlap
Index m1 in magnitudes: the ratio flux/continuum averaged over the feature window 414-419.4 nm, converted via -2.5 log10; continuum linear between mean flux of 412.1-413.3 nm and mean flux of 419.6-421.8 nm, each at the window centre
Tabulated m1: 0.05 mag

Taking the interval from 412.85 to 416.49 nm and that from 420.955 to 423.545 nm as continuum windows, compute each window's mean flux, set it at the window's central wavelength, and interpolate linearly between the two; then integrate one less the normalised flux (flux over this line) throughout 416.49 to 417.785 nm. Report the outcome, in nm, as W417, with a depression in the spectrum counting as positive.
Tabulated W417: 0.01 nm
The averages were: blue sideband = 10.9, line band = 10.7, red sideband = 10.5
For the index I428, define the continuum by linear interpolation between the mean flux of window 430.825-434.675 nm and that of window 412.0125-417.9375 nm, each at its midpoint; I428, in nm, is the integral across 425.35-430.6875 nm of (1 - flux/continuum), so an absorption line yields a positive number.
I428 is 0.75 nm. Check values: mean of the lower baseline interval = 11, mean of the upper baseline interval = 12.2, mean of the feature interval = 10.2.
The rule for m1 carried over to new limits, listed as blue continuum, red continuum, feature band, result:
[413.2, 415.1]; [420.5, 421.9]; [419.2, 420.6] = 0.14 mag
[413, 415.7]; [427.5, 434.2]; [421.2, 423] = 0.07 mag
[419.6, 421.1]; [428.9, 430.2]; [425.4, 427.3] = -0.11 mag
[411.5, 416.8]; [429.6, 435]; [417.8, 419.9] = 0.04 mag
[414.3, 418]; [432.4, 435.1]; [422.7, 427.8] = 0.15 mag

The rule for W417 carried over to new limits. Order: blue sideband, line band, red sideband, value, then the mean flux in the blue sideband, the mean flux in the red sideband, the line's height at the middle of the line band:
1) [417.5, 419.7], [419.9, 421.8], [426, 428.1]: -0.07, 10.9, 10.6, 10.8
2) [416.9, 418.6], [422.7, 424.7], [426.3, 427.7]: -0.04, 10.8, 10.3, 10.5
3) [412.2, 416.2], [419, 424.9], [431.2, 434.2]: 0.32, 10.9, 12.8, 11.7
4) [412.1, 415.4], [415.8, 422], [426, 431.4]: -0.43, 10.9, 9.76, 10.5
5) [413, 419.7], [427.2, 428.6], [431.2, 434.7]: 0.25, 10.9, 12.9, 12.3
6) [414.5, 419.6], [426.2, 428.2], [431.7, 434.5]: 0.27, 11.1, 13.2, 12.4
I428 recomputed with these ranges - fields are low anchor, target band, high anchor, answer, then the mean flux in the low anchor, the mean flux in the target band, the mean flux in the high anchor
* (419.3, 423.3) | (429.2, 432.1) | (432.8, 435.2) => 0.71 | 10.7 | 9.94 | 14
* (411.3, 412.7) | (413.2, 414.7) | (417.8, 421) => 0.23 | 12.1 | 10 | 11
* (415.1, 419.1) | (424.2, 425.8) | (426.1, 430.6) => -0.10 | 11.1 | 11.1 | 10.2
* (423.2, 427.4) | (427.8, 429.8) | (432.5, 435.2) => 0.18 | 11.1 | 10.9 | 13.3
